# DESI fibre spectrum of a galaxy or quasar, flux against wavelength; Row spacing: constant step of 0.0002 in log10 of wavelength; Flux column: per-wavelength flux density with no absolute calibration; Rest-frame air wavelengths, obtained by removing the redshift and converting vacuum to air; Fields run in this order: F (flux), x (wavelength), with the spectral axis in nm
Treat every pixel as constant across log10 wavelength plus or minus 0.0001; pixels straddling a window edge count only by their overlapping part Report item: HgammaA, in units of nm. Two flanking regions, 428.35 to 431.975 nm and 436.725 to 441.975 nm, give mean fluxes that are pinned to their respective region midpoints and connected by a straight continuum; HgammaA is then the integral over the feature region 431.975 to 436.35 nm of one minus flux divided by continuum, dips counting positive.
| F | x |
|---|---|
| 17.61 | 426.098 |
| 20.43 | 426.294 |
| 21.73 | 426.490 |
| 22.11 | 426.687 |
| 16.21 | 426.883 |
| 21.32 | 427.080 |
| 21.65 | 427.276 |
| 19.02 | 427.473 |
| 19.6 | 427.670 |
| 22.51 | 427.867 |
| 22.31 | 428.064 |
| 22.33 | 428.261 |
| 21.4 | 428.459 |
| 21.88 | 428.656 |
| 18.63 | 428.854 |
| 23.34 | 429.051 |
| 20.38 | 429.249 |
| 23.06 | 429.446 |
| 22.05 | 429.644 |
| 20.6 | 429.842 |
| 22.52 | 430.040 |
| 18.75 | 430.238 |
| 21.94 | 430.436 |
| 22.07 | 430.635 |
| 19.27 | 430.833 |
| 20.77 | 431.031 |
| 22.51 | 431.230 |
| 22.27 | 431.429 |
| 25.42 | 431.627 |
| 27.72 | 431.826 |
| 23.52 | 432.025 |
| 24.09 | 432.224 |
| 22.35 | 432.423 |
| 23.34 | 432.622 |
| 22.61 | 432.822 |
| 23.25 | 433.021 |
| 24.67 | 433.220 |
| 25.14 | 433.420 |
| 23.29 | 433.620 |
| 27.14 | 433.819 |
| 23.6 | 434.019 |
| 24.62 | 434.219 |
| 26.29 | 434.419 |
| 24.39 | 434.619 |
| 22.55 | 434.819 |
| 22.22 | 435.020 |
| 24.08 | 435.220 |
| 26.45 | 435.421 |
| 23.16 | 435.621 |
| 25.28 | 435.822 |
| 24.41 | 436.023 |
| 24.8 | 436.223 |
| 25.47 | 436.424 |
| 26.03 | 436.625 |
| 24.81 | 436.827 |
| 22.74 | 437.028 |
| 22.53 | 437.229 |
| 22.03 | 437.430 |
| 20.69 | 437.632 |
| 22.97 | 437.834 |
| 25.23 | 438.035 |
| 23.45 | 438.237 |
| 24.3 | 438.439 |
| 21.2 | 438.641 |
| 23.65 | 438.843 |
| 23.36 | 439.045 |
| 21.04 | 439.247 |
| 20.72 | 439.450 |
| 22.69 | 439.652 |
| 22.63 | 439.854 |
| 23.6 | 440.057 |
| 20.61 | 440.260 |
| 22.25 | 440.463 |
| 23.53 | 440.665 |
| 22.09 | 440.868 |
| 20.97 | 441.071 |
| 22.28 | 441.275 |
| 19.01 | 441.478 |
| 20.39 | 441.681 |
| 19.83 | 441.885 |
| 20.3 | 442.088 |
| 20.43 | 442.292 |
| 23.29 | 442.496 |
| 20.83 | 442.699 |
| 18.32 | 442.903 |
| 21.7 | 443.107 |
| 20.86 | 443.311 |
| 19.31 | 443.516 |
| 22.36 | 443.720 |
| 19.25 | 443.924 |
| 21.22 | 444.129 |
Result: -0.413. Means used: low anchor 21.9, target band 24.2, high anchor 22.3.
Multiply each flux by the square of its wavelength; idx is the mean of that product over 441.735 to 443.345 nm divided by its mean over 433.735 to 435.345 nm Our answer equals 0.9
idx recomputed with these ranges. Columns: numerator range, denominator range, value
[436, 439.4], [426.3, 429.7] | 1.16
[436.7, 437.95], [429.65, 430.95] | 1.12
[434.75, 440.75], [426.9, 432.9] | 1.10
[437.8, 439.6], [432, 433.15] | 1.01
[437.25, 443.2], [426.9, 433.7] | 1.03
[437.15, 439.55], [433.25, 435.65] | 0.94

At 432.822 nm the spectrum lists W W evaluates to 22.61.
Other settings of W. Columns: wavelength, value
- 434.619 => 24.39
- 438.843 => 23.65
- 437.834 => 22.97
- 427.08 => 21.32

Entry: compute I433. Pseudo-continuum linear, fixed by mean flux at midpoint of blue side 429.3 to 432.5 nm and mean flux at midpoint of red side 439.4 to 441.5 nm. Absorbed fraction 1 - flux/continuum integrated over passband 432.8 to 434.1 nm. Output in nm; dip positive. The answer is -0.12 nm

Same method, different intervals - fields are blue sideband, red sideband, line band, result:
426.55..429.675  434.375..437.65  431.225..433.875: -0.16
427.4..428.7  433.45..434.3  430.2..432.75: 0.07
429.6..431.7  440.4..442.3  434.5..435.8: -0.15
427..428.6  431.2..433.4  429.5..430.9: 0.09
